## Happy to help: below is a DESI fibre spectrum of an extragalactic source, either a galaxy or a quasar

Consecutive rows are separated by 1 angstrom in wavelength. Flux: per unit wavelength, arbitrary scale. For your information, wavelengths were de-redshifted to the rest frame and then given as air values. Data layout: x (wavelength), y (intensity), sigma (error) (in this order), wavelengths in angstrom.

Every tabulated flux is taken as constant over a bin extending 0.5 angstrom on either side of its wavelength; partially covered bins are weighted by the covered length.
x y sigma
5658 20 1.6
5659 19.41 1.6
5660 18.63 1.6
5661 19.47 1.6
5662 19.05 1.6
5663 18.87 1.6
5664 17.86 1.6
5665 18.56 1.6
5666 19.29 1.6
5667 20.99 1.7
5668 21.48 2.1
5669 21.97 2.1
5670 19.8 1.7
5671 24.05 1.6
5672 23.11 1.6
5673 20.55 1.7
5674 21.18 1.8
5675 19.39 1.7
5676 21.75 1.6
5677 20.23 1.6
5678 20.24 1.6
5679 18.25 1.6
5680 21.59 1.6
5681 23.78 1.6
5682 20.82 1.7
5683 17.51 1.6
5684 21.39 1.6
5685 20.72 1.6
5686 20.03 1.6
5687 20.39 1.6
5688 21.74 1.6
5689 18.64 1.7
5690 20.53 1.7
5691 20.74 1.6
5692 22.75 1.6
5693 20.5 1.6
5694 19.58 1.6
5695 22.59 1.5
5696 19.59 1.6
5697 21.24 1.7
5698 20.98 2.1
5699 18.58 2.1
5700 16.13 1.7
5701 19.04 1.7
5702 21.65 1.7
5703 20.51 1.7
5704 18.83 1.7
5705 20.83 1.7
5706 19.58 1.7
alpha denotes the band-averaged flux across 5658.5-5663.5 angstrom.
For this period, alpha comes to 19.1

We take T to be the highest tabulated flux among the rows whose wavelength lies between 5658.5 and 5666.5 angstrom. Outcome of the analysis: 19.47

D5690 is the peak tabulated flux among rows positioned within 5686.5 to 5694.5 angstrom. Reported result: 22.75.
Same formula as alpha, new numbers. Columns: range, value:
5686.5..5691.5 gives 20.4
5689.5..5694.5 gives 20.8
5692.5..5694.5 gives 20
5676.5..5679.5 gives 19.6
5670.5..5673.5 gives 22.6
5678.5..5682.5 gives 21.1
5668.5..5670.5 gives 20.9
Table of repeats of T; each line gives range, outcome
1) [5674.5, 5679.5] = 21.75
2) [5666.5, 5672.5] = 24.05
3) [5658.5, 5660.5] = 19.41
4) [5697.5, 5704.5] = 21.65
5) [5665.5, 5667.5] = 20.99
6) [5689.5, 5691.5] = 20.74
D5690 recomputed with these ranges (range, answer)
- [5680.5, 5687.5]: 23.78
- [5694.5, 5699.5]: 22.59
